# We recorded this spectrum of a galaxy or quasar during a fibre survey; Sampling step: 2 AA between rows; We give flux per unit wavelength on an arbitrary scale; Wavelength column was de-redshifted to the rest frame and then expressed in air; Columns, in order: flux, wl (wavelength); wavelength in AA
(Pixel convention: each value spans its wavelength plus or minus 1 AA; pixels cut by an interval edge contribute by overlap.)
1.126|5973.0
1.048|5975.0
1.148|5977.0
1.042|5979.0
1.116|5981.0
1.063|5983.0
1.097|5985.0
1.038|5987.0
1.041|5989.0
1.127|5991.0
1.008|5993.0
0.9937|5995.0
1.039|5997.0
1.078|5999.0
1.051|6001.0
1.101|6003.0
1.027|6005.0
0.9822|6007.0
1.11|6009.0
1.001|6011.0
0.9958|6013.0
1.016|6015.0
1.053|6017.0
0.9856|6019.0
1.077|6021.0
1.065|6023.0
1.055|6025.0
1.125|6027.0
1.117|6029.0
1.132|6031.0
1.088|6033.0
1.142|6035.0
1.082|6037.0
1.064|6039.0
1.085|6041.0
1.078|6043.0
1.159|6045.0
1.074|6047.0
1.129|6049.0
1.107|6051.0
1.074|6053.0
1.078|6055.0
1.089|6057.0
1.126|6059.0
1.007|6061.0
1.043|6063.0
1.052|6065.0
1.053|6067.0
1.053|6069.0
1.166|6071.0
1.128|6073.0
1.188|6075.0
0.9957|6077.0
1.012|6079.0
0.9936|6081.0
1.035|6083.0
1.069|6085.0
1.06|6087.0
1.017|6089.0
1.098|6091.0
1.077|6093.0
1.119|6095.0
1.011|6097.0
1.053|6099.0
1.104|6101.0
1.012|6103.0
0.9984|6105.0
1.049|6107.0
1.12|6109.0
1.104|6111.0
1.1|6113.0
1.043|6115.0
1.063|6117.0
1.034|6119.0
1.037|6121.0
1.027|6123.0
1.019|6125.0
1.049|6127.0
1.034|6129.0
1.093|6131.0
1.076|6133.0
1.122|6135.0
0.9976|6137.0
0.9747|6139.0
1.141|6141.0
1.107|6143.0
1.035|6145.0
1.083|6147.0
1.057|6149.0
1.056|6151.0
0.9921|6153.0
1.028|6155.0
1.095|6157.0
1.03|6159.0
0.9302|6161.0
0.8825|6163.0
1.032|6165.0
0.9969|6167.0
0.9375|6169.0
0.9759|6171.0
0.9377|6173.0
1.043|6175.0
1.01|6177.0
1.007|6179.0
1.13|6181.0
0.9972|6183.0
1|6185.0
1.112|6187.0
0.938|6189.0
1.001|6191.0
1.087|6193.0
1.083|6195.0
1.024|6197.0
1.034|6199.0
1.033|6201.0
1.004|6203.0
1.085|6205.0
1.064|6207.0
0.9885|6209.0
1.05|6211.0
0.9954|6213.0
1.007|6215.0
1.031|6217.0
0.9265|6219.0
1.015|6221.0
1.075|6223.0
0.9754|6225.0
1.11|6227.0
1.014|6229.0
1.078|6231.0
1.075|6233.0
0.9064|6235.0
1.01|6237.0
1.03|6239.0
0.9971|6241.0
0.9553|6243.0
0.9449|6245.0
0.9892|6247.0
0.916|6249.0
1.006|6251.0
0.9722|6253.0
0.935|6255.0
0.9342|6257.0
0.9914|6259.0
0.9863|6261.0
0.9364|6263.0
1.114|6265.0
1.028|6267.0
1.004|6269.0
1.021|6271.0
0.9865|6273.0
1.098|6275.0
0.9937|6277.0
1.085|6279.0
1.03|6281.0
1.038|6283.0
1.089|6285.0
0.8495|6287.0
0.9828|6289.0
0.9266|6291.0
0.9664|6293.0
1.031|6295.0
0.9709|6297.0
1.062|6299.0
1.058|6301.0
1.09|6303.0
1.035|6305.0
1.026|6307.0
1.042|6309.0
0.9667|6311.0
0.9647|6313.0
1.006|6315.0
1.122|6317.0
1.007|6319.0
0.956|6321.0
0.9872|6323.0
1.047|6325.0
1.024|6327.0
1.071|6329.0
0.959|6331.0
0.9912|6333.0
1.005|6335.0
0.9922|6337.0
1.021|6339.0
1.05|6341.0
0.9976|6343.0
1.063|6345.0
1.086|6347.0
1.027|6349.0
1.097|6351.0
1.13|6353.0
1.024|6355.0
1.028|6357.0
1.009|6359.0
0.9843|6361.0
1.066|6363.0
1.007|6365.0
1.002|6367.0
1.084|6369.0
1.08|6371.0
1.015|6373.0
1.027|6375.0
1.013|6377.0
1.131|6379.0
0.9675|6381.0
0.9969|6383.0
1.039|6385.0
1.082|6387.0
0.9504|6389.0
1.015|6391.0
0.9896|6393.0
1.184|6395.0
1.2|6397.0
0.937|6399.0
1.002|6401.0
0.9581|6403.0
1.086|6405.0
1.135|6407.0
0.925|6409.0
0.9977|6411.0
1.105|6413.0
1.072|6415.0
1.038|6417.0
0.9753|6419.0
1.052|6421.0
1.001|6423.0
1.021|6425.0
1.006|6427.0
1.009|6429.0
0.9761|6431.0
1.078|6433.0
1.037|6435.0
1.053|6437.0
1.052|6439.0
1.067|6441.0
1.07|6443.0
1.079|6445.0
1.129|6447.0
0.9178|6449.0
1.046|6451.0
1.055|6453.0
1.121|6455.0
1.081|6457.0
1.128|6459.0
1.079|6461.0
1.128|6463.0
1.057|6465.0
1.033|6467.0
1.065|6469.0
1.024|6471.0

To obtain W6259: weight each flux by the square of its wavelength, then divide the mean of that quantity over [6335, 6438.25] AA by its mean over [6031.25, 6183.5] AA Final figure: 1.1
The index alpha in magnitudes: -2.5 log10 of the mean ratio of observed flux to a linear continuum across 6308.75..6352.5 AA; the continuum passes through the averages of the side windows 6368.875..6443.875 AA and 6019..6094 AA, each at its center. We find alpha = 0.02 mag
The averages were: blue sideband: 1.08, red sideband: 1.04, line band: 1.02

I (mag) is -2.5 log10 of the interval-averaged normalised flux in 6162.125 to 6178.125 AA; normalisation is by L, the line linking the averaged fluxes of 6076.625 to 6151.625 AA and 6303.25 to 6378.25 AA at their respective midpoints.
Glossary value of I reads 0.08 mag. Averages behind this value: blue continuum 1.06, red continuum 1.03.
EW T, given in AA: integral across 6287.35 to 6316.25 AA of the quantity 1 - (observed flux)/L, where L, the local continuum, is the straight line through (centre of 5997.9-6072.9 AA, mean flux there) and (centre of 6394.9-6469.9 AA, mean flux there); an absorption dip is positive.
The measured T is 1.40 AA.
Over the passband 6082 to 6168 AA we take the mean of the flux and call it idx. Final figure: 1.05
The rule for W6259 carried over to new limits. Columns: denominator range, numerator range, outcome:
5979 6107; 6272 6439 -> 1.07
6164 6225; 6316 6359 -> 1.06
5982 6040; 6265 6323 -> 1.05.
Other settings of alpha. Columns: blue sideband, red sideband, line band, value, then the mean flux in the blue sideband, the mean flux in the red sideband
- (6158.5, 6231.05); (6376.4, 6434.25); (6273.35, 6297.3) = 0.02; 1.02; 1.03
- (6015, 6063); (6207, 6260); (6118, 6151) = -0.01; 1.08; 0.999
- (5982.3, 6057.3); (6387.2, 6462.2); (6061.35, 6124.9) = 0.00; 1.07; 1.04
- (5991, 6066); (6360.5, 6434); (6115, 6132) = 0.02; 1.07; 1.03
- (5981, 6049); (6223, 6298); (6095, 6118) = -0.02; 1.07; 1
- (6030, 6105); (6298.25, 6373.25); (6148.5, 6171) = 0.06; 1.08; 1.03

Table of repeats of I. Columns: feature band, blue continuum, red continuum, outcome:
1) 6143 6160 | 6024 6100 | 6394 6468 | 0.02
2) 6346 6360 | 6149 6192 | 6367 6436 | -0.03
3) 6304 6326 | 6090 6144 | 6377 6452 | 0.03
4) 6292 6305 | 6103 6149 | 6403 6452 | 0.02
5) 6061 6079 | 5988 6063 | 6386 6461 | -0.01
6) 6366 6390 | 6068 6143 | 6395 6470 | 0.02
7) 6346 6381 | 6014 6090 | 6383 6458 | 0.00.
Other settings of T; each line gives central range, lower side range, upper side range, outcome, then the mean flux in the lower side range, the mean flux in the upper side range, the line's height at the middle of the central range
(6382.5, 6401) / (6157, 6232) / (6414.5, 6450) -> -0.20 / 1.02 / 1.03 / 1.03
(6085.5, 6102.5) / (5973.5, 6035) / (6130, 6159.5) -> -0.08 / 1.06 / 1.06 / 1.06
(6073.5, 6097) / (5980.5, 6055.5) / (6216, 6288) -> -0.20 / 1.07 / 1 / 1.05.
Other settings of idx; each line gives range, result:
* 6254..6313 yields 1.01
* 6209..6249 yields 1.01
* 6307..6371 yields 1.03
